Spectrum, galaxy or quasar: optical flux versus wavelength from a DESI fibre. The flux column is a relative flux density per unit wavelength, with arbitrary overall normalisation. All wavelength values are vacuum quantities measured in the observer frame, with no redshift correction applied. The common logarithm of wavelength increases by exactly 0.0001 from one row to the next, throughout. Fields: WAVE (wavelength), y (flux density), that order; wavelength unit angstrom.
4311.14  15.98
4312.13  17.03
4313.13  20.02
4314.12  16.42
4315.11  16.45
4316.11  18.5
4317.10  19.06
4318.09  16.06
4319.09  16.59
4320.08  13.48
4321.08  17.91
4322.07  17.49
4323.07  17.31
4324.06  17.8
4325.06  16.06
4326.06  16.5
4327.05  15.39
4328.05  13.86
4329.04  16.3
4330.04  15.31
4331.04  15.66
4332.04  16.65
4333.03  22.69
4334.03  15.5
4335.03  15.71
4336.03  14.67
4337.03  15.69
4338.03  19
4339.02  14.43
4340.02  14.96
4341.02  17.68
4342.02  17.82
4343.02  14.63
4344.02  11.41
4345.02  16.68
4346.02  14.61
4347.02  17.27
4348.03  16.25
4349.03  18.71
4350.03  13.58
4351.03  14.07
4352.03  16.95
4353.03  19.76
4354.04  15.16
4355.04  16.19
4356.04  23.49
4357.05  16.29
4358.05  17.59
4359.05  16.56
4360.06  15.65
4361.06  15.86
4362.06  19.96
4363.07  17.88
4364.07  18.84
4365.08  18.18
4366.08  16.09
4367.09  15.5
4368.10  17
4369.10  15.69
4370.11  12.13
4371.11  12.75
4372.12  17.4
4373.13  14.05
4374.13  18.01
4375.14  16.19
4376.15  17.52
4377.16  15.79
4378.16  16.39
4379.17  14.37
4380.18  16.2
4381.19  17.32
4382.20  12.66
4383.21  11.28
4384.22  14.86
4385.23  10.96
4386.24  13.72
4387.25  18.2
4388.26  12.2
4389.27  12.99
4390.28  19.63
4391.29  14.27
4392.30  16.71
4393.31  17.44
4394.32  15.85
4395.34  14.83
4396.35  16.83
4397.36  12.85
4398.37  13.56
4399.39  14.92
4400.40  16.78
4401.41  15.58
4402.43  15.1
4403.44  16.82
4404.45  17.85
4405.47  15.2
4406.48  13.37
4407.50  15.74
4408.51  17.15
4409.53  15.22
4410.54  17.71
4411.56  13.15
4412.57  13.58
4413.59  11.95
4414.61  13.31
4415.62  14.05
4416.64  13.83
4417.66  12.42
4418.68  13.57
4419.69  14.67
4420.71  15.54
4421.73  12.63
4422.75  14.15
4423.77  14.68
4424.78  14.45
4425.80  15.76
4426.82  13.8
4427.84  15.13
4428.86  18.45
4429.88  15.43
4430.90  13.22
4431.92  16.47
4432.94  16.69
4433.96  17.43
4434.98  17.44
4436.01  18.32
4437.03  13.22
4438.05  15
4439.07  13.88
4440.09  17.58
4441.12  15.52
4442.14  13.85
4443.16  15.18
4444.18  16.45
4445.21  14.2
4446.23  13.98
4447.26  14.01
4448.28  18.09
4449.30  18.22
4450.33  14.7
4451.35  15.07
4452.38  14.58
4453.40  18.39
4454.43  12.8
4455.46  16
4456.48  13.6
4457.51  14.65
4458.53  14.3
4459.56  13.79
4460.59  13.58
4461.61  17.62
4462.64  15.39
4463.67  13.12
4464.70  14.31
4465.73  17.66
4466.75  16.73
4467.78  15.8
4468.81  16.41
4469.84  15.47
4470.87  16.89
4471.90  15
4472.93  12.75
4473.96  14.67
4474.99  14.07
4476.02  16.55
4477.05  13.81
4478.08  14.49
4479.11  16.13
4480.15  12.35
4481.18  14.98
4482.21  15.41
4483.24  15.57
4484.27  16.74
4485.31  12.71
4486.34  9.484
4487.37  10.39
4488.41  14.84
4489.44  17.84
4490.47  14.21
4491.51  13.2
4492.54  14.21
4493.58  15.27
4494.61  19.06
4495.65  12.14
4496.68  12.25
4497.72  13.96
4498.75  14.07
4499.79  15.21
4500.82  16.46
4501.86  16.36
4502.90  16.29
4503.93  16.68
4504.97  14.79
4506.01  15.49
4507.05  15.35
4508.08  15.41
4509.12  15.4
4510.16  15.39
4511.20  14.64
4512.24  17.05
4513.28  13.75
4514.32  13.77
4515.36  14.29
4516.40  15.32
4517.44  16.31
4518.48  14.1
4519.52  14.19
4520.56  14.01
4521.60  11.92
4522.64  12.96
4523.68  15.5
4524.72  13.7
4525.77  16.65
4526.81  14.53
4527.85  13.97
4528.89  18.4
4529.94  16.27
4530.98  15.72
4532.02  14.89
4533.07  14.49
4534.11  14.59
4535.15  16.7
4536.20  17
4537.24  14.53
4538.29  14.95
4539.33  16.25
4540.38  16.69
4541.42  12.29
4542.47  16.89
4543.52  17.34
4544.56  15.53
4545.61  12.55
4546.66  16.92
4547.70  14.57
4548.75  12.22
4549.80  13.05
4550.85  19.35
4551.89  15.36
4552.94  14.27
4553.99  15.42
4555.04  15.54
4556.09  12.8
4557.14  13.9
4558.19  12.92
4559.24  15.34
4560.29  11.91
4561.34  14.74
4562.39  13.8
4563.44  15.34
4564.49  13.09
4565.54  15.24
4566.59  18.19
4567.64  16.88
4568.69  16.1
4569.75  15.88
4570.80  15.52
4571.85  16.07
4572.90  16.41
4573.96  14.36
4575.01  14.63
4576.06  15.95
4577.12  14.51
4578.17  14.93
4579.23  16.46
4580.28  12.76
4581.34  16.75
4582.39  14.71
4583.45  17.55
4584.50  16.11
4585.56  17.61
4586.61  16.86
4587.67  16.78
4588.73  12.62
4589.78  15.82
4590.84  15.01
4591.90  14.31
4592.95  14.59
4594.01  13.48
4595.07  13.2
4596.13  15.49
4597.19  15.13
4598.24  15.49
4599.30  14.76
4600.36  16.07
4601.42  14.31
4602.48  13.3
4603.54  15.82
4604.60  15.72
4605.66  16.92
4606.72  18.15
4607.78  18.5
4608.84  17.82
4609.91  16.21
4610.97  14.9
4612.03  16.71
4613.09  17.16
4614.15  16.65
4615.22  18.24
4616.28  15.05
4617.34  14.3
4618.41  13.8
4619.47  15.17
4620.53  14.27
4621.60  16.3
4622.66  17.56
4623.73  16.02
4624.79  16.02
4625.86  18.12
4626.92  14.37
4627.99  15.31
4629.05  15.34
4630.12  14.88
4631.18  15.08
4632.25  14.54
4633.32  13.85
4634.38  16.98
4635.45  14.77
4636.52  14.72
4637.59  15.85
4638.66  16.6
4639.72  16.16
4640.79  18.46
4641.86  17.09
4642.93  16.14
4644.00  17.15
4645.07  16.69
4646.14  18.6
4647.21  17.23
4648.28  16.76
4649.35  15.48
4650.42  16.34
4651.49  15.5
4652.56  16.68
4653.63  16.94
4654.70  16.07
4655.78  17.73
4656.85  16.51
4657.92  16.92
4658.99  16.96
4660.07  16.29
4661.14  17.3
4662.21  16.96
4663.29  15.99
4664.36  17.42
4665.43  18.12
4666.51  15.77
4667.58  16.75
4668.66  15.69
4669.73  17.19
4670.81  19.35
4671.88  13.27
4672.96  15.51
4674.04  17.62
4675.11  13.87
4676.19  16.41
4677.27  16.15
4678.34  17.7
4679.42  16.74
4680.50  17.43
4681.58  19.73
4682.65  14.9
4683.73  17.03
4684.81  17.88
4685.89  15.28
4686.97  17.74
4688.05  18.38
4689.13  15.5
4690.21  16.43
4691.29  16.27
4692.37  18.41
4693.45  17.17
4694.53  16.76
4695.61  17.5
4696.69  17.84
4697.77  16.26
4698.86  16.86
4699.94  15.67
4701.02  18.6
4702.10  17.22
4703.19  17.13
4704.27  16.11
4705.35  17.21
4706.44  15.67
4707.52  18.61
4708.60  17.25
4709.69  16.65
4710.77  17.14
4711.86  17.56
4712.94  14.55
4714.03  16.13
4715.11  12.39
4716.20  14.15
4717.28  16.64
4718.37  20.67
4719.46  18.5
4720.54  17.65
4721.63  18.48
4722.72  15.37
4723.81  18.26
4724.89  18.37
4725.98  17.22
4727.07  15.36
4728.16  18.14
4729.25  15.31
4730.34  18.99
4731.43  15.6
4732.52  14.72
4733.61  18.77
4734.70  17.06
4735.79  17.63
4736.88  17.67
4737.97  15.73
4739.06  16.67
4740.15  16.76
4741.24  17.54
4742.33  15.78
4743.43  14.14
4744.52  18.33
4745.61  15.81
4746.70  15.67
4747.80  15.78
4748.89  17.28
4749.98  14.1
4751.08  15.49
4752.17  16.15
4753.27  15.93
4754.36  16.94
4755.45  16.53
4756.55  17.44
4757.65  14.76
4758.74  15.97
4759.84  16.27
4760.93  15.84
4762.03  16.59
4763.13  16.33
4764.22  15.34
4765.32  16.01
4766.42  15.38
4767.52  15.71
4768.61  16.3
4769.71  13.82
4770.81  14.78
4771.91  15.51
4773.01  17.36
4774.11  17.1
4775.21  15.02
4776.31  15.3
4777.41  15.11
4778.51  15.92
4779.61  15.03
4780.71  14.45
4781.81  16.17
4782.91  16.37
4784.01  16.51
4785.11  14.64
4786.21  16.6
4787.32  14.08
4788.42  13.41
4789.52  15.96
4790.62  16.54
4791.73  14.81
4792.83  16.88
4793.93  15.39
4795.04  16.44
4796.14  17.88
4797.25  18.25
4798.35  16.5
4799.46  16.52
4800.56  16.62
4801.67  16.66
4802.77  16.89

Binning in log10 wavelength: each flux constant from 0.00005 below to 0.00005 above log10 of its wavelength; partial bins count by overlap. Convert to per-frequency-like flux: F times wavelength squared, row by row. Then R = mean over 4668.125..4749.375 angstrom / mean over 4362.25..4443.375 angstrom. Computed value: 1.26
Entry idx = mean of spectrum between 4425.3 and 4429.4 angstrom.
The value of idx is 15.8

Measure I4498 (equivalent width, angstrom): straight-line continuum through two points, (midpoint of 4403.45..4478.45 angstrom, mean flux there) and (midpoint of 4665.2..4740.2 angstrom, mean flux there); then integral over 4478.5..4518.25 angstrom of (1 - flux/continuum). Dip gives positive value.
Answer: 1.8 angstrom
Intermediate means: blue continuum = 15.1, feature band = 14.8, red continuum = 16.8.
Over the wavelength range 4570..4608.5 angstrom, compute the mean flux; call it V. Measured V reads 15.5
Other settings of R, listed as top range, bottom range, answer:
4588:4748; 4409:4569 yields 1.18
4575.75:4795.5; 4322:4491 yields 1.19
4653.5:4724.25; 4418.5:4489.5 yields 1.24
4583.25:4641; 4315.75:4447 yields 1.11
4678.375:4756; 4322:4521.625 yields 1.24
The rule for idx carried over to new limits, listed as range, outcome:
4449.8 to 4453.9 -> 15.7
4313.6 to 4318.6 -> 17.3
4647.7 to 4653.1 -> 16.2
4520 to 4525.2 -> 13.6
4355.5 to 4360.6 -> 17.9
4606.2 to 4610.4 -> 17.7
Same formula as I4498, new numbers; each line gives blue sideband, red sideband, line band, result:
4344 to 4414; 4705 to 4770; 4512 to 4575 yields 4.2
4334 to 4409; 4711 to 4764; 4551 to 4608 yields 3.5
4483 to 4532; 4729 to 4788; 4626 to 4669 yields -2.3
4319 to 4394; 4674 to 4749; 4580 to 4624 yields 2.4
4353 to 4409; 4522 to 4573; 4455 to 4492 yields 1.8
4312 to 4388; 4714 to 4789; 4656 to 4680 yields -0.6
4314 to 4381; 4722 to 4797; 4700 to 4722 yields -1.0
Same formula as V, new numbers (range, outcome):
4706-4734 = 16.8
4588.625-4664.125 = 16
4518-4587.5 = 15.2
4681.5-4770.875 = 16.6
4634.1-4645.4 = 16.4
